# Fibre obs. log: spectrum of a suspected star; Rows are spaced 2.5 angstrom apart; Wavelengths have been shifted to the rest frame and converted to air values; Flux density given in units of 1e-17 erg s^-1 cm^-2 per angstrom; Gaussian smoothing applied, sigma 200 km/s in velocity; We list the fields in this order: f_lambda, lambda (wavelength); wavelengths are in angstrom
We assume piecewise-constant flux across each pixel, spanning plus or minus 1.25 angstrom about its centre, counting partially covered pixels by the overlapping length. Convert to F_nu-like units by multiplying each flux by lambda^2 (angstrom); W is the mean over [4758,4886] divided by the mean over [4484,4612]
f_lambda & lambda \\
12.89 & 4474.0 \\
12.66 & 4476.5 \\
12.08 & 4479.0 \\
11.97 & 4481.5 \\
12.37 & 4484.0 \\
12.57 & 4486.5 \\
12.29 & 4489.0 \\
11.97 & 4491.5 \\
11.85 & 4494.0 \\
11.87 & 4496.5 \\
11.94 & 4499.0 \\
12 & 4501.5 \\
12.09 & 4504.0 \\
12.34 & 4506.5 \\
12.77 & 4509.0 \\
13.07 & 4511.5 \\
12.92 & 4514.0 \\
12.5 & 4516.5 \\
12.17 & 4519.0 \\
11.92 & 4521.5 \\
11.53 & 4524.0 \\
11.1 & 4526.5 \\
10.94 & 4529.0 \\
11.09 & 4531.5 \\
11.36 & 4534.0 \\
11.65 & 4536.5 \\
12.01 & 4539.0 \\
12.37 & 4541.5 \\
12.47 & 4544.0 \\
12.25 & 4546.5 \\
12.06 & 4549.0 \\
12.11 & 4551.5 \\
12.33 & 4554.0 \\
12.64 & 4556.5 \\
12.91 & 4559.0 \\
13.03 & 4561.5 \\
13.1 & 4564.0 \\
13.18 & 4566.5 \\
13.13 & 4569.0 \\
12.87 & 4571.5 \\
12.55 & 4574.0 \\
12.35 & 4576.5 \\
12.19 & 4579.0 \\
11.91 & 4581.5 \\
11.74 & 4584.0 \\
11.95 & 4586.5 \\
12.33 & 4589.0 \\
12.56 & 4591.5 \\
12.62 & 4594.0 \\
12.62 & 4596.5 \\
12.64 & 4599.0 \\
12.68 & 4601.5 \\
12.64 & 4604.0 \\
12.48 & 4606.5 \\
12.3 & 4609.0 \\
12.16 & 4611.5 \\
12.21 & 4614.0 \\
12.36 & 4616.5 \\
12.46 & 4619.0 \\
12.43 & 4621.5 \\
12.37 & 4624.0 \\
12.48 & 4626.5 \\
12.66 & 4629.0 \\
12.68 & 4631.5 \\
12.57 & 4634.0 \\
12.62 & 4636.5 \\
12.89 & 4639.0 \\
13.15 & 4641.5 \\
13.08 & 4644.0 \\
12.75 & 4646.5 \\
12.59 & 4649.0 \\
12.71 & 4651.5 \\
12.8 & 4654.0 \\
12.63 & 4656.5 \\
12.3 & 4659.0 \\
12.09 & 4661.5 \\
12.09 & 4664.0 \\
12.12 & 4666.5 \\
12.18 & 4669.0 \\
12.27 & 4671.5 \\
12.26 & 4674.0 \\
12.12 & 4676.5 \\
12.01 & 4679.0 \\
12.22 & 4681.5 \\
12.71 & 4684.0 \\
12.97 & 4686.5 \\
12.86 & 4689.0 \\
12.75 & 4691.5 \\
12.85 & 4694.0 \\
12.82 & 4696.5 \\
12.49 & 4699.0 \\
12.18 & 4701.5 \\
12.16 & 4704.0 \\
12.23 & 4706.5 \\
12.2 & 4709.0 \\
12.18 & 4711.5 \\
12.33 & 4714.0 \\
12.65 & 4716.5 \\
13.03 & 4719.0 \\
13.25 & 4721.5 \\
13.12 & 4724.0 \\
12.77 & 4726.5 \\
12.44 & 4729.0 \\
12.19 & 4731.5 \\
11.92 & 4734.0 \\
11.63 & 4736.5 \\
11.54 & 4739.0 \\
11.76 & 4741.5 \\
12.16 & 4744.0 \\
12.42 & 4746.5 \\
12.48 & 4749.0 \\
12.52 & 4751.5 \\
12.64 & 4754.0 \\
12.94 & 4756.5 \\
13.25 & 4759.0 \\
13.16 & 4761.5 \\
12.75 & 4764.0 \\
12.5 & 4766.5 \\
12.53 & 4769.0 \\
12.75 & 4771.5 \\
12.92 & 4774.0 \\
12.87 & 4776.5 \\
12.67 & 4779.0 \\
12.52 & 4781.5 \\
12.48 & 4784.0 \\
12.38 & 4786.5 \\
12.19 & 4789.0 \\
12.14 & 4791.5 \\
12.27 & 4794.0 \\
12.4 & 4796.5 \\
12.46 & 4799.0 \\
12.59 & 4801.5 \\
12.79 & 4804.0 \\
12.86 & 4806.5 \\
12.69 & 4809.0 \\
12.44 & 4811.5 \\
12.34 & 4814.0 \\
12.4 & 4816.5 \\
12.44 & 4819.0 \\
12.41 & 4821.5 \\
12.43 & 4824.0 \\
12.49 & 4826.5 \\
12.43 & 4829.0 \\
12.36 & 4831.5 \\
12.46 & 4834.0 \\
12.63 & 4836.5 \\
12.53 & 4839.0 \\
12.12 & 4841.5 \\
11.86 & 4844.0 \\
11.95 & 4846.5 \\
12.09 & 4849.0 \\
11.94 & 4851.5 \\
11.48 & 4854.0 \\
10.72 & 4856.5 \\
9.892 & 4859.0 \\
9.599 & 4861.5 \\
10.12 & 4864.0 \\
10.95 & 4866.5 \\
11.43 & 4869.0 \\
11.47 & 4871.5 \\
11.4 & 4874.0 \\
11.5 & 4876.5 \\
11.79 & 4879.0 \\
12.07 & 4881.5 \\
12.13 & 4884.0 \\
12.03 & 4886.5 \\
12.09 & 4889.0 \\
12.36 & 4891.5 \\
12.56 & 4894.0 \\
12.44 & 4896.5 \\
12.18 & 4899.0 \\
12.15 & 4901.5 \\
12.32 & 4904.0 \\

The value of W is 1.11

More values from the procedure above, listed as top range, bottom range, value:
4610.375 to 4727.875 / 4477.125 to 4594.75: 1.08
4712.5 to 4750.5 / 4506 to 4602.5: 1.09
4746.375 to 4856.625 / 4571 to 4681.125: 1.08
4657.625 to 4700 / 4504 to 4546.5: 1.10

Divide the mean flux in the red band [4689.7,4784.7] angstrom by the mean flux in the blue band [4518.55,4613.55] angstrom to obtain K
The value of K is 1.02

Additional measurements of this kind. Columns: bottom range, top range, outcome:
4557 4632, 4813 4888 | 0.94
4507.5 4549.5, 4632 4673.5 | 1.04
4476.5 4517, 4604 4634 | 1.01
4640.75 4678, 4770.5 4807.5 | 1.01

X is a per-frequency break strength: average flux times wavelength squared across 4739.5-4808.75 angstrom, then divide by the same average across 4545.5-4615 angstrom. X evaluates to 1.1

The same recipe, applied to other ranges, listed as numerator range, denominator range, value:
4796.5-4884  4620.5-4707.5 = 1.03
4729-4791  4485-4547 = 1.15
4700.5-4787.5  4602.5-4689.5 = 1.04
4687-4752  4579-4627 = 1.06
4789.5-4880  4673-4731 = 1.01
